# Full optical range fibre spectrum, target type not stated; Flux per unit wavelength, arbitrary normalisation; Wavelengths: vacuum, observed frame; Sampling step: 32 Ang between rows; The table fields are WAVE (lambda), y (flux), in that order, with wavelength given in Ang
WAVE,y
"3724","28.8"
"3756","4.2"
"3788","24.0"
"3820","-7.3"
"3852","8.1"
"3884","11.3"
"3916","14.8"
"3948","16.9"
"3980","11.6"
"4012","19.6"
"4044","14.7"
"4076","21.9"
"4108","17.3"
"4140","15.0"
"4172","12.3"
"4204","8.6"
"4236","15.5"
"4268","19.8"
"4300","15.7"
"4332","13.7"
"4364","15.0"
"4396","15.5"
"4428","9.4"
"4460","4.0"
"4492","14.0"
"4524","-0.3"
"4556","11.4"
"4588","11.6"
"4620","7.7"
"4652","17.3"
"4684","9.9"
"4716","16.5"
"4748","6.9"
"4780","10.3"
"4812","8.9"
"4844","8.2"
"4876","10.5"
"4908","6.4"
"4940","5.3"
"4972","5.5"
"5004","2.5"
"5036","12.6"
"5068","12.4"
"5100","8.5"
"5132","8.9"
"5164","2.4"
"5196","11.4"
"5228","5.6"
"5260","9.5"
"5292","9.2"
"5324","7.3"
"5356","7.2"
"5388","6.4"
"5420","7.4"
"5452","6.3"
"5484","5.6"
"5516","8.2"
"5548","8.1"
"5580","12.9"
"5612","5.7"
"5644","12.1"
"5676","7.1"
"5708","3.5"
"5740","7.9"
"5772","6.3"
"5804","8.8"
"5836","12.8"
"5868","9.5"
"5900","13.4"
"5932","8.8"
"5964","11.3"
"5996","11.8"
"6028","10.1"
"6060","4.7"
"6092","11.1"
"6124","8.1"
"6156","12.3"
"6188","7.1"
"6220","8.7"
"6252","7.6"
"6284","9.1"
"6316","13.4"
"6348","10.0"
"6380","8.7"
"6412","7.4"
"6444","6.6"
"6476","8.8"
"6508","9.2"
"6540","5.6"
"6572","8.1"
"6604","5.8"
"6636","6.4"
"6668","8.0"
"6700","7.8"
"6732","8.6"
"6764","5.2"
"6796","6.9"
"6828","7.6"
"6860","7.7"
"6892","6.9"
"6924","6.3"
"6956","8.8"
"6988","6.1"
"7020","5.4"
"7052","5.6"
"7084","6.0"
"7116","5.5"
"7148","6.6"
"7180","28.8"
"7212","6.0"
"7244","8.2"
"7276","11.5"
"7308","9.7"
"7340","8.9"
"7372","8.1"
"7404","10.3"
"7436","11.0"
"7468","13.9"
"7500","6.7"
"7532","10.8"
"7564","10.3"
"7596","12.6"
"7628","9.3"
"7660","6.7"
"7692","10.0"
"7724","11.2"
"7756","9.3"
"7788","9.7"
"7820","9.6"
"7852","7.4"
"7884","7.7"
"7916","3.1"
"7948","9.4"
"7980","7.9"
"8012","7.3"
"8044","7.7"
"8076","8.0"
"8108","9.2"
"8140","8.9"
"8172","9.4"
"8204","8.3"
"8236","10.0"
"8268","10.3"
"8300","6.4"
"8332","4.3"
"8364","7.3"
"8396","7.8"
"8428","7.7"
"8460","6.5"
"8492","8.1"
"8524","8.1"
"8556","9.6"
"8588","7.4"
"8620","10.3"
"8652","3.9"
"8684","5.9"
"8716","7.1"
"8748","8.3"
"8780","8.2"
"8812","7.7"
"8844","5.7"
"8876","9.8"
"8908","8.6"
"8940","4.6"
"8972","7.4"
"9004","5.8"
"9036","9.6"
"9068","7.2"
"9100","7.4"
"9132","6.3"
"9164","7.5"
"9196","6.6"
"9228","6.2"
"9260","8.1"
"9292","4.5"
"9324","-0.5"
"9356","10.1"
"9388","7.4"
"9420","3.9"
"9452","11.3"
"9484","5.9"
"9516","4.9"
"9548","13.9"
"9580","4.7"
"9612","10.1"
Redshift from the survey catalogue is 0.93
